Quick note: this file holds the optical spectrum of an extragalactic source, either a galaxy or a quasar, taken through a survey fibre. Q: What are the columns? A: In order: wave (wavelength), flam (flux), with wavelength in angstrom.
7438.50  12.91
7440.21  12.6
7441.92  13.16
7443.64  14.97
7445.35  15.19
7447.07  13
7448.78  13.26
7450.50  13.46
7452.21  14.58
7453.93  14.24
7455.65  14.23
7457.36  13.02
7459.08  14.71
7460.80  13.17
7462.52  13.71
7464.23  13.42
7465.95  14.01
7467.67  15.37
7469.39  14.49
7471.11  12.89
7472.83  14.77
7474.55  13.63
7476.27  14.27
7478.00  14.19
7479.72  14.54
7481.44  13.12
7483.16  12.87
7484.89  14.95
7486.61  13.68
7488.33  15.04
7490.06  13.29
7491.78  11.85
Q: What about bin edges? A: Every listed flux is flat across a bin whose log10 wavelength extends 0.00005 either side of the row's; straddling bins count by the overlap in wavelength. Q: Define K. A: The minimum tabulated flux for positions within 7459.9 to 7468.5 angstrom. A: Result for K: 13.17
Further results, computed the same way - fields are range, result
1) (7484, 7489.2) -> 13.68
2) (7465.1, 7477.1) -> 12.89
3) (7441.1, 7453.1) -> 13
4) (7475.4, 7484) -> 12.87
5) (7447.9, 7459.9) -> 13.02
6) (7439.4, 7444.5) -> 12.6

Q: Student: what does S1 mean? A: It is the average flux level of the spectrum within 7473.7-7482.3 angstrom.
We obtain 13.9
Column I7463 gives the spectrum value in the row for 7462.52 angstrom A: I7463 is 13.71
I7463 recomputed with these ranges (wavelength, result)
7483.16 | 12.87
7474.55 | 13.63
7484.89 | 14.95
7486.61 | 13.68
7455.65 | 14.23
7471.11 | 12.89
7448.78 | 13.26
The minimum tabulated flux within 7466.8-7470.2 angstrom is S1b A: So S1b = 14.49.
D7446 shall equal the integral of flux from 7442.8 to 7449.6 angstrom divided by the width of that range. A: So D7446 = 14.1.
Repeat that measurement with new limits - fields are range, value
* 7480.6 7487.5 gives 13.7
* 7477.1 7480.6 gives 14.3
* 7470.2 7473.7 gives 13.8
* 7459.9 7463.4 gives 13.5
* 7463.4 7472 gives 14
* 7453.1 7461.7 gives 13.9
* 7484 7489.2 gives 14.5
